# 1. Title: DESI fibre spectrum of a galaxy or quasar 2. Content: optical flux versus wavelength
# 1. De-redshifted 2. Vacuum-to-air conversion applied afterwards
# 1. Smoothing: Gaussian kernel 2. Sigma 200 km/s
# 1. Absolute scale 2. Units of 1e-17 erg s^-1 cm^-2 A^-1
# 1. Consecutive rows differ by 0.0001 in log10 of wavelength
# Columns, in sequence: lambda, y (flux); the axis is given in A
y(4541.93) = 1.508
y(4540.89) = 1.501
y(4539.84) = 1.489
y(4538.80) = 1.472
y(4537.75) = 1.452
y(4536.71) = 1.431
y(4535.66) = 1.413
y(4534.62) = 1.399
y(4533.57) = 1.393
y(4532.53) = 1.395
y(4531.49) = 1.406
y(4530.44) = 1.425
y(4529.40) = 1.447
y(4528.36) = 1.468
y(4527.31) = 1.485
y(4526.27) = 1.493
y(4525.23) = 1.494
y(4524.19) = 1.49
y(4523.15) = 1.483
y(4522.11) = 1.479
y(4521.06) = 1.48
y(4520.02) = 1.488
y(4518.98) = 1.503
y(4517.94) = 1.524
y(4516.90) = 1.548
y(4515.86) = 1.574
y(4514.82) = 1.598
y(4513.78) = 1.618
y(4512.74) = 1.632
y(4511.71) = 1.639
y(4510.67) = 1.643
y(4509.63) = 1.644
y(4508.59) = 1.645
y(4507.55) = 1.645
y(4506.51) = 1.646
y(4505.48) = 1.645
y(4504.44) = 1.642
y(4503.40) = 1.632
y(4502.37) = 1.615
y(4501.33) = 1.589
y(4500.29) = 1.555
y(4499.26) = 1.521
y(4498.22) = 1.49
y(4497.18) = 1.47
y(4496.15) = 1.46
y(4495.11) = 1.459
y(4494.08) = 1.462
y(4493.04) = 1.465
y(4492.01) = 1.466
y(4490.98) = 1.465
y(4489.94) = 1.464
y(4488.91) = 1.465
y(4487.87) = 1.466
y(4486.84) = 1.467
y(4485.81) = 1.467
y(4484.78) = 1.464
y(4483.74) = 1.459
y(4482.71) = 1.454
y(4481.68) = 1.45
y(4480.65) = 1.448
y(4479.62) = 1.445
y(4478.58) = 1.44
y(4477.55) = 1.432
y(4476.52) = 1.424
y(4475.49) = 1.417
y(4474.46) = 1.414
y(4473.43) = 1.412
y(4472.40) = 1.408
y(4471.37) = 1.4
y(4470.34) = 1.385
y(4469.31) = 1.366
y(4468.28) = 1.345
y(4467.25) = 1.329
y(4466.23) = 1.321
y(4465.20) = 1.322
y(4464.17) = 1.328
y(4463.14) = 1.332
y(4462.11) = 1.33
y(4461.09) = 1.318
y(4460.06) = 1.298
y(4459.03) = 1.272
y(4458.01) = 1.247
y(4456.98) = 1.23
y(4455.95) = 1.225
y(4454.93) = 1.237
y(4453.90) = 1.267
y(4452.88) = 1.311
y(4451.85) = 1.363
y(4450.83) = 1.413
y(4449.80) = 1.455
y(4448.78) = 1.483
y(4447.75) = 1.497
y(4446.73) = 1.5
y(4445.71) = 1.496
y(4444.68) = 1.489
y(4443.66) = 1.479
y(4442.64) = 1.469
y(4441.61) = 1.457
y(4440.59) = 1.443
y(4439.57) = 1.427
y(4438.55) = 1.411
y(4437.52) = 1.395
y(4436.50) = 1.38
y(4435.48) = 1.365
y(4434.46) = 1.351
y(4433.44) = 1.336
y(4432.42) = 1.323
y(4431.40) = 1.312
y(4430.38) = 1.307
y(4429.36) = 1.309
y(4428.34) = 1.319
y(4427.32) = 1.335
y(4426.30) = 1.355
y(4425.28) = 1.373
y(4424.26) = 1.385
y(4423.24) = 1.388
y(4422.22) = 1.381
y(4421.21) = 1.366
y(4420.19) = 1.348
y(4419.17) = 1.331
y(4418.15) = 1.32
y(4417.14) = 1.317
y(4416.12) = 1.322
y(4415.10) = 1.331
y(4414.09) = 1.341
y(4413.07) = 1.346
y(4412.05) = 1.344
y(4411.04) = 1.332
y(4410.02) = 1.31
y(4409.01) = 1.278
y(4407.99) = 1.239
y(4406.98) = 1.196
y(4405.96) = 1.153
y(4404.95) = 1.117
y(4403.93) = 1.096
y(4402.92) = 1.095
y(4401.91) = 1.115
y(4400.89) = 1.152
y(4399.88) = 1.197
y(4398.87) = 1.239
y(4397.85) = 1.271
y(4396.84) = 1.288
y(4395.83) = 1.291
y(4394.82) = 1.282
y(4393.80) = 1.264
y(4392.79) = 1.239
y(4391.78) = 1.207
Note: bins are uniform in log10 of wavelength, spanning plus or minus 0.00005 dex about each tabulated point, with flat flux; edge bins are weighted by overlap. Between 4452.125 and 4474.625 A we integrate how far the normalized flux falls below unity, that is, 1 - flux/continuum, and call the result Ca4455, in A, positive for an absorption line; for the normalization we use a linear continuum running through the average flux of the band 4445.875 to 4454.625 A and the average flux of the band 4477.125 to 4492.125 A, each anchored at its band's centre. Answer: 1.7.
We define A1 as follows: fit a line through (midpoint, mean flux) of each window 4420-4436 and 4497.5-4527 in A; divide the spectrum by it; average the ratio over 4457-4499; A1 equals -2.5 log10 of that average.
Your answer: 0.05 mag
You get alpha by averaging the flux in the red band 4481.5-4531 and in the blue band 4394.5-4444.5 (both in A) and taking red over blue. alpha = 1.16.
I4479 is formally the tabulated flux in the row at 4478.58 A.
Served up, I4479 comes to 1.44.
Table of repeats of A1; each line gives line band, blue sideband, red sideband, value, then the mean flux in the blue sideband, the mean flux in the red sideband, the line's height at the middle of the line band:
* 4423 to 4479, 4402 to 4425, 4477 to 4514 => 0.02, 1.29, 1.53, 1.4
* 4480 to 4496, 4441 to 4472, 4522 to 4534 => -0.04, 1.37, 1.46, 1.41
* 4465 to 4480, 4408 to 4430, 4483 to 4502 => 0.04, 1.34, 1.48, 1.44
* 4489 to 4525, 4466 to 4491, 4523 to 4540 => -0.08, 1.42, 1.45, 1.44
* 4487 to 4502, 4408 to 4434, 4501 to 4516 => 0.07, 1.33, 1.63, 1.58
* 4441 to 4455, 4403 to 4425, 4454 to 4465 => -0.11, 1.29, 1.28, 1.28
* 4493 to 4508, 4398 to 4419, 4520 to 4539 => -0.11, 1.24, 1.45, 1.4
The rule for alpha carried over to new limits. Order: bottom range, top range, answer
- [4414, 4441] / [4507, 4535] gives 1.12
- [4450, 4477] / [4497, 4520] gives 1.19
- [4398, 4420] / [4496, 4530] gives 1.25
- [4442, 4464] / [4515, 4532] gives 1.09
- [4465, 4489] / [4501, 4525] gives 1.12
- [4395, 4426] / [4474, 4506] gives 1.17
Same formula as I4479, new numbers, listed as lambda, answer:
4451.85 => 1.363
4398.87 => 1.239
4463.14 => 1.332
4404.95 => 1.117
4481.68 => 1.45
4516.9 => 1.548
